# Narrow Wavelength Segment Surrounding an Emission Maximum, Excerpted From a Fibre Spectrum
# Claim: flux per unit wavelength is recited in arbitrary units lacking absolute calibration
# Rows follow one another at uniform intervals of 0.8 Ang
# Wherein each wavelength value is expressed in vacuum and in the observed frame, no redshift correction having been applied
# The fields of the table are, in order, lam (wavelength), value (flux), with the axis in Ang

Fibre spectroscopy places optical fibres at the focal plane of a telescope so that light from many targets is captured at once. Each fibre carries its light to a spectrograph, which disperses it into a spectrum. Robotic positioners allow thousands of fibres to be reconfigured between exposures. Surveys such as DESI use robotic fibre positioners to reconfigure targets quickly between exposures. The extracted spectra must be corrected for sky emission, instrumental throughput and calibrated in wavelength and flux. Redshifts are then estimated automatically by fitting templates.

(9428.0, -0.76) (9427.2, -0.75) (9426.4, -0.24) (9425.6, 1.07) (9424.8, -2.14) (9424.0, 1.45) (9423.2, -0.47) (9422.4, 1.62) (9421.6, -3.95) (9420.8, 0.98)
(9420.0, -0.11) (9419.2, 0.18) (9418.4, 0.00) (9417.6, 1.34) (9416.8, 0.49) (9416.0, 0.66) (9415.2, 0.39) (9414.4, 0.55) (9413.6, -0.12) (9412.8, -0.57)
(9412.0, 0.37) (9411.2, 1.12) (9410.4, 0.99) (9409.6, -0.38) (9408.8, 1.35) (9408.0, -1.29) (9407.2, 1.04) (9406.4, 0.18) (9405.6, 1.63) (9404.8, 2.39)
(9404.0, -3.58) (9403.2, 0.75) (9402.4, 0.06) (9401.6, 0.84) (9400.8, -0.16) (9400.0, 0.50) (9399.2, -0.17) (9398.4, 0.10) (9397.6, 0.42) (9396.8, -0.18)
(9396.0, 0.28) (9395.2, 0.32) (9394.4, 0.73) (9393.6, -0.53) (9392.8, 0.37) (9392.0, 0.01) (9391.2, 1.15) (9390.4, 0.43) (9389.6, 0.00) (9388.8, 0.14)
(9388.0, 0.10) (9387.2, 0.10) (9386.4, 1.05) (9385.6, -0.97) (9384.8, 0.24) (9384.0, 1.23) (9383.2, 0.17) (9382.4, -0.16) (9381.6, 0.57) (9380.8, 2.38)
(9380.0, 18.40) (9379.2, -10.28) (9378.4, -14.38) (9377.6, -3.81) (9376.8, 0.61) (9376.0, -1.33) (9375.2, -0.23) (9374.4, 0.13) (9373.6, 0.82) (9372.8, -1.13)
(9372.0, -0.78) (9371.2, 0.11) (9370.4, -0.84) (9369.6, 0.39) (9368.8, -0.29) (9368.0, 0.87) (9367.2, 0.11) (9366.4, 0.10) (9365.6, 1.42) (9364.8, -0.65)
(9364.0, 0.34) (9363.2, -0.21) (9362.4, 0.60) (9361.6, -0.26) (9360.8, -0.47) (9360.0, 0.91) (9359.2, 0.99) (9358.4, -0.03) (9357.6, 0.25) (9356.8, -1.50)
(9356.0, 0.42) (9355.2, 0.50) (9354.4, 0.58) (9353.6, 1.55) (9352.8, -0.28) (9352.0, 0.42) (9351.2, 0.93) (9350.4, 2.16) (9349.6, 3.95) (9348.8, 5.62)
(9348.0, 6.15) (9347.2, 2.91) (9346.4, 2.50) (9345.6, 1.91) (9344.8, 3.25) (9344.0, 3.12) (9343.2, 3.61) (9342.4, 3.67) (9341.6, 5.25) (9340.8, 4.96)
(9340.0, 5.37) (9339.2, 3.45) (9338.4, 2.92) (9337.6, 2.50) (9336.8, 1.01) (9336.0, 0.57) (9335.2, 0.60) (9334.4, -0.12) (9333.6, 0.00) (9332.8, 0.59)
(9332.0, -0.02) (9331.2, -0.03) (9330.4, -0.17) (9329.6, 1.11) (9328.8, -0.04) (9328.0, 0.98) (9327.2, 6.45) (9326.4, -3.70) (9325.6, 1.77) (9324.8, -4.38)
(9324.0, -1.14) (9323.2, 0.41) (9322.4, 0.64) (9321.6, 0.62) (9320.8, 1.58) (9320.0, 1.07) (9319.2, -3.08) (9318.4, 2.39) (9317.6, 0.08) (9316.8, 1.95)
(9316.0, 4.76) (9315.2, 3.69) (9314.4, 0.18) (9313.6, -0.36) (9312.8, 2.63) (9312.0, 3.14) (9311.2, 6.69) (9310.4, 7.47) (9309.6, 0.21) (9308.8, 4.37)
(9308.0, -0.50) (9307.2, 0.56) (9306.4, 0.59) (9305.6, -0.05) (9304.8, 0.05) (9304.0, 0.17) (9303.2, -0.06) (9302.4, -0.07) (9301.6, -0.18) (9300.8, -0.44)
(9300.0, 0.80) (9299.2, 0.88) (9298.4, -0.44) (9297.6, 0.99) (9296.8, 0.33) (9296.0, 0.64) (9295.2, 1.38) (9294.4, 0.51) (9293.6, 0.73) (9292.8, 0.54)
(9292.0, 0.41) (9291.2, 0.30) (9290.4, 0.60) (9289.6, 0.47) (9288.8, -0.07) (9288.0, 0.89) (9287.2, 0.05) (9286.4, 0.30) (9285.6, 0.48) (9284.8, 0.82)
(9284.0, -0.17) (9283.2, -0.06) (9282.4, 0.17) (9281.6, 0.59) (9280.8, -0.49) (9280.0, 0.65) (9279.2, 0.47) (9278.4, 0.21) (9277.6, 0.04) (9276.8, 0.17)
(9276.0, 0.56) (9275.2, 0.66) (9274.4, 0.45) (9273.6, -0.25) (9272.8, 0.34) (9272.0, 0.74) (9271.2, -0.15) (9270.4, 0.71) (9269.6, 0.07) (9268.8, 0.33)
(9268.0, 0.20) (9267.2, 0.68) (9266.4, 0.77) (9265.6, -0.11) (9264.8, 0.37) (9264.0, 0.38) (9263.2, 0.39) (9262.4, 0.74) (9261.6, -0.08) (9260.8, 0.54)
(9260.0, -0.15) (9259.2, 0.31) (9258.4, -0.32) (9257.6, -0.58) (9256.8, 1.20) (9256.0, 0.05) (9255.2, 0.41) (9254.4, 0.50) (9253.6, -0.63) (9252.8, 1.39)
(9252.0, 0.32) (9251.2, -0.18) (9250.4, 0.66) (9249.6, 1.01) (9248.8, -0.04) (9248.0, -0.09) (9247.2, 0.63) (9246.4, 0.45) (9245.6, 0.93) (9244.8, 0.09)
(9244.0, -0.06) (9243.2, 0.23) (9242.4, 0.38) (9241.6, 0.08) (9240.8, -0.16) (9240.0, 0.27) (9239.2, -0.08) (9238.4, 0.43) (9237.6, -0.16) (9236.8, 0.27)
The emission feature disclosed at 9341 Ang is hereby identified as [O II] 3727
